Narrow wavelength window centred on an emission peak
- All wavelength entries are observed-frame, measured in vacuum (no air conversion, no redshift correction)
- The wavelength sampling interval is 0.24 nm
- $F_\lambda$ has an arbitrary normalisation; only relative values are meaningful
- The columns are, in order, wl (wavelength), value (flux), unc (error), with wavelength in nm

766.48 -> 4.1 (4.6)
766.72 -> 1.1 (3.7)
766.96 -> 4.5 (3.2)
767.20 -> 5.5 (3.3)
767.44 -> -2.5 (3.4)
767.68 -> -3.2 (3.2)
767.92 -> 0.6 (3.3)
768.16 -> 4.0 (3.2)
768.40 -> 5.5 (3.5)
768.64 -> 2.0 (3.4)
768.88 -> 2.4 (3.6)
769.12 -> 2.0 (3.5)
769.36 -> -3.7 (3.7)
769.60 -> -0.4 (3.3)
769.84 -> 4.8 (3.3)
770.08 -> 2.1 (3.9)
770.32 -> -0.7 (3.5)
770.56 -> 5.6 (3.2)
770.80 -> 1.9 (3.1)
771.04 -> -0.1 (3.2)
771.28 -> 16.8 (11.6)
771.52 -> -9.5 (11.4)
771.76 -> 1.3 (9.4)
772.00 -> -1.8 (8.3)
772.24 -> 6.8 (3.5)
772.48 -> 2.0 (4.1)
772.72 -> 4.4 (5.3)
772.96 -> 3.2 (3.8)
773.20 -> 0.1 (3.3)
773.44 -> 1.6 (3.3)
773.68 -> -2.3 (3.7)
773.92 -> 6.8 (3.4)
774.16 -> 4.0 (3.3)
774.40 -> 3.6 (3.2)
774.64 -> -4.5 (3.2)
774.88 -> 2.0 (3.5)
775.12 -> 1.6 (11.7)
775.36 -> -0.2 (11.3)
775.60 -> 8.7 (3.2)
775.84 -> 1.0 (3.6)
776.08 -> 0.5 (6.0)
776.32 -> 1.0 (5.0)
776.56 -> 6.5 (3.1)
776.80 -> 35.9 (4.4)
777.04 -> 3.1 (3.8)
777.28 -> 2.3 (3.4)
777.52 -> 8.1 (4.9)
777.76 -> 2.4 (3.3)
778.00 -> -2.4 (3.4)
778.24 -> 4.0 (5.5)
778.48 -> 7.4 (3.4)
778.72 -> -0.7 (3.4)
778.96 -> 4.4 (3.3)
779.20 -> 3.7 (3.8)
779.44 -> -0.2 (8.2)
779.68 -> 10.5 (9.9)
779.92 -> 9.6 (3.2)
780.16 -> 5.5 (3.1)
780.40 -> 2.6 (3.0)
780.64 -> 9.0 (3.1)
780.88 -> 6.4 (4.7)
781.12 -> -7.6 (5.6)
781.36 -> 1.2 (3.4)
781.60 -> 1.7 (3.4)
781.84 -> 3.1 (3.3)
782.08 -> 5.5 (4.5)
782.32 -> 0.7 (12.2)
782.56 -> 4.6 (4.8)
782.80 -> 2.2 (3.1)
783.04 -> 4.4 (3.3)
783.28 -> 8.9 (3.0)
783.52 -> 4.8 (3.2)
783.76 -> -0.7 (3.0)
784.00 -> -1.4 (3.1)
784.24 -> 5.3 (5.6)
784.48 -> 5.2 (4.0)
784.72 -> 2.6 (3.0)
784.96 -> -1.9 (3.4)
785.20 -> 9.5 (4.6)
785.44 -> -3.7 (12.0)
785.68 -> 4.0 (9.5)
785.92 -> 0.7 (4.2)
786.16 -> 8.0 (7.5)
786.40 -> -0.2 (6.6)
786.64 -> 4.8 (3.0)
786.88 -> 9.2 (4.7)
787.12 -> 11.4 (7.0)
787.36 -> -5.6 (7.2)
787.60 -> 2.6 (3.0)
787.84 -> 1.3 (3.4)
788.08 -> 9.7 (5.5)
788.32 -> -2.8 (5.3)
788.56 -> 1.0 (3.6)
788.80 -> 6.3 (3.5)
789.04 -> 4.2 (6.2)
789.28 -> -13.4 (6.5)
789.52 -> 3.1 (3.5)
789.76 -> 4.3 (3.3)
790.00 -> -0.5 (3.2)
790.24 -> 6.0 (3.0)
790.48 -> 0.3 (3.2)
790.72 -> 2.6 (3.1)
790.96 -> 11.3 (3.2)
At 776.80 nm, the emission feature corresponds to H-gamma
